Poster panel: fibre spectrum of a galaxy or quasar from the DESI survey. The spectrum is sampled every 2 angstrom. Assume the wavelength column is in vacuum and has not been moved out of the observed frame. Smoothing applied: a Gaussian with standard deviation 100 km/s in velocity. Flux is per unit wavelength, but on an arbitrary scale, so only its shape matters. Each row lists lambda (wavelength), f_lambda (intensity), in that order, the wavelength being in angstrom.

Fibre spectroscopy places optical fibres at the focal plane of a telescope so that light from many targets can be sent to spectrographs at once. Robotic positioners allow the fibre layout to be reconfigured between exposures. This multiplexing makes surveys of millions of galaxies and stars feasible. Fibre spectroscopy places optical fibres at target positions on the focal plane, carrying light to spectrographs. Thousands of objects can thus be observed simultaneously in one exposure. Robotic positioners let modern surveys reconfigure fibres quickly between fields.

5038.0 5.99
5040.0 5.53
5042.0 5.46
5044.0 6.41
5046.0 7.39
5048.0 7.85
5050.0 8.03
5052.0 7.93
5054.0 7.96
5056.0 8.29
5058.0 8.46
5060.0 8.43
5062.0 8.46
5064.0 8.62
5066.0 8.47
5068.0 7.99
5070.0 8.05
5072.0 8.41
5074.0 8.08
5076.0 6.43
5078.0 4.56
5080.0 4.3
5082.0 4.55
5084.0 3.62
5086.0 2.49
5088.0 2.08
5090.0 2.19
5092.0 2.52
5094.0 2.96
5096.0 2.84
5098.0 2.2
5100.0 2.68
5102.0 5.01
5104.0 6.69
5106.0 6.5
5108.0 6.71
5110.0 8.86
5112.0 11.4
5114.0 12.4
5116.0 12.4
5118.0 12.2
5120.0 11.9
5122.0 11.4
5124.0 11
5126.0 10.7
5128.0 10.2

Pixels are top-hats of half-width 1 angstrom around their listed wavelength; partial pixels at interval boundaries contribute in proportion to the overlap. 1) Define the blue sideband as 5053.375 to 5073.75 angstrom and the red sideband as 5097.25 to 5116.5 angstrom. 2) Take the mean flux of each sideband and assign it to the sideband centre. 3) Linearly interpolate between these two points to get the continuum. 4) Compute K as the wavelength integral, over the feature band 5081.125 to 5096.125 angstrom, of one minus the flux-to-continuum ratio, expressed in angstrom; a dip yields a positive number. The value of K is 9.4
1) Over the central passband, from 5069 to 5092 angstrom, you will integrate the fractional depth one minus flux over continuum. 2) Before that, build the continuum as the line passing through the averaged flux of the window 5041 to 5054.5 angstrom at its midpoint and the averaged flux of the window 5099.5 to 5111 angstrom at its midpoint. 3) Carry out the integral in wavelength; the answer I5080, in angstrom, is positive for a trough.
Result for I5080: 6.3 angstrom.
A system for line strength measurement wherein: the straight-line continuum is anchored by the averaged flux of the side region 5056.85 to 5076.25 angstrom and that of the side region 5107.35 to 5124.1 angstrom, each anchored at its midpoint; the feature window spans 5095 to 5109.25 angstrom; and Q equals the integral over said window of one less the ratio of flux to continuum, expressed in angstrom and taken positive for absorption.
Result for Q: 7.71 angstrom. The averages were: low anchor 8.21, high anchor 11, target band 4.74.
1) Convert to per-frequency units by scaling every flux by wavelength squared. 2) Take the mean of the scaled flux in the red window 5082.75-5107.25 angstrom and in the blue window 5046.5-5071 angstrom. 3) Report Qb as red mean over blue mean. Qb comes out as 0.44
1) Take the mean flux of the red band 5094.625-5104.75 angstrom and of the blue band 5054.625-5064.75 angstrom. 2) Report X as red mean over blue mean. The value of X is 0.45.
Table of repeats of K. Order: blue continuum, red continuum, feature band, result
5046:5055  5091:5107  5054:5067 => -2.5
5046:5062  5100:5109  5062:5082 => 0.5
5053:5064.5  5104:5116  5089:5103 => 9.5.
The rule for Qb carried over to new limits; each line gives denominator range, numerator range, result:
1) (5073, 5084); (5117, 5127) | 2.15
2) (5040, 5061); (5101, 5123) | 1.31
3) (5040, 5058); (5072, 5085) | 0.75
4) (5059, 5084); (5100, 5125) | 1.36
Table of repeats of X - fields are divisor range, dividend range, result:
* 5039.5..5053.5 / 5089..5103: 0.41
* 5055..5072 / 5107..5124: 1.31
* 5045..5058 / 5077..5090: 0.44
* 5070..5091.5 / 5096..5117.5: 1.54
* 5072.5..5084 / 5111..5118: 2.18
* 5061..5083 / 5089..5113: 0.71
